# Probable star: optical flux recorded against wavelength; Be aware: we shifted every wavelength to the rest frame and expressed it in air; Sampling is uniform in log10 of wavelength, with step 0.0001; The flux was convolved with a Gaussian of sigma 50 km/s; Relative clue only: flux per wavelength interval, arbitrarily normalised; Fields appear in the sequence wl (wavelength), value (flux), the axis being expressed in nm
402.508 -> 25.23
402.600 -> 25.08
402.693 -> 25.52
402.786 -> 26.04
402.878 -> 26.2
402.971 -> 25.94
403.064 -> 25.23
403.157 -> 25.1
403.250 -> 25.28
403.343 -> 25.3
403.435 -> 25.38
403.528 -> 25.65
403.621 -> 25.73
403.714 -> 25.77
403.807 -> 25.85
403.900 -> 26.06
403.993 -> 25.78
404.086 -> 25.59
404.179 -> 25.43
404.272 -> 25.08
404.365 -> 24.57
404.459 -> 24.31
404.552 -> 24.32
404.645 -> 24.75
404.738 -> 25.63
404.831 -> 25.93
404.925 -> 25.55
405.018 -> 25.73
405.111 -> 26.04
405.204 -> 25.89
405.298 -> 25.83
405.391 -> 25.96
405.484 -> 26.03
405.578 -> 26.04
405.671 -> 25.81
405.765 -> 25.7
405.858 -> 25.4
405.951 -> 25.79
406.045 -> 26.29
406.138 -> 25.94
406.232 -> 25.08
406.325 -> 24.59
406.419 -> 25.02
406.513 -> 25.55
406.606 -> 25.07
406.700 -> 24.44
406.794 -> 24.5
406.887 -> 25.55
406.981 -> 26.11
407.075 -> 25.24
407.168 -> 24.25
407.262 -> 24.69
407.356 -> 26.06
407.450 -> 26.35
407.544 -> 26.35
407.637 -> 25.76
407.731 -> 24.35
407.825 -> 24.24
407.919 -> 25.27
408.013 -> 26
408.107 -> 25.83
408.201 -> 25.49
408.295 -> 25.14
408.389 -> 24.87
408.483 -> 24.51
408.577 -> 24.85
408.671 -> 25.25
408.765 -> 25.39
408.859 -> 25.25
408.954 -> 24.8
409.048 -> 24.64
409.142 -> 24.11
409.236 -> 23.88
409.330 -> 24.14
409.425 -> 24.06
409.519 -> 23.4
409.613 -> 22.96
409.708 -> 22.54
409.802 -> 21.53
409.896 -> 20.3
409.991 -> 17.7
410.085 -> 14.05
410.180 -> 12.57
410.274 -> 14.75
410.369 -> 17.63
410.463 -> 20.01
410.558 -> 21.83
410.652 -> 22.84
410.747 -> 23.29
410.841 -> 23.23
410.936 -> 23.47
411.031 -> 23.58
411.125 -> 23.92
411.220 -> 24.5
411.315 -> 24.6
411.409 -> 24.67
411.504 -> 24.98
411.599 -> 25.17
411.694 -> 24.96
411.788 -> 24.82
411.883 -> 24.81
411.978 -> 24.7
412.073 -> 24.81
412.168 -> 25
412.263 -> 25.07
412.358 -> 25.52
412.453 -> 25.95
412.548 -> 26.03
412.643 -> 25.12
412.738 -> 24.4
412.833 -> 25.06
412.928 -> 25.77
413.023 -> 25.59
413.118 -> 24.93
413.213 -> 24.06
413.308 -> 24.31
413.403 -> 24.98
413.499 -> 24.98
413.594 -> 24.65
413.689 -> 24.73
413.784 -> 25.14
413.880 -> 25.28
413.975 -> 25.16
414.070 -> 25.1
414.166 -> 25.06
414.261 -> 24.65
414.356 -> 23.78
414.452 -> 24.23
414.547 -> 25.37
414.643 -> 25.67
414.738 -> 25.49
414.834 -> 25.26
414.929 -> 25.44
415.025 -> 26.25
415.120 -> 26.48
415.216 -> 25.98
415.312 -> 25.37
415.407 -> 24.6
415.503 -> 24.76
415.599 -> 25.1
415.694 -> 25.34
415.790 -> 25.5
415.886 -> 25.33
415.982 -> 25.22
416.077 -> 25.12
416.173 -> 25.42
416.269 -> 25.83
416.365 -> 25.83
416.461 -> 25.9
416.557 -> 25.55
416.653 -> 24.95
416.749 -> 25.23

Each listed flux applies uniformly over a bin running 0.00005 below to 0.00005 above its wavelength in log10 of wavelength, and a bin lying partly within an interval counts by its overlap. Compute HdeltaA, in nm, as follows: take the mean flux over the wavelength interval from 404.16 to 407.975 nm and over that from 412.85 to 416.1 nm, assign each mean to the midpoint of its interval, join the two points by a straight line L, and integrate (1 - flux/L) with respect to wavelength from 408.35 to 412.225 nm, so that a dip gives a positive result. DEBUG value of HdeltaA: 0.36 nm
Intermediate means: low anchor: 25.4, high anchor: 25.1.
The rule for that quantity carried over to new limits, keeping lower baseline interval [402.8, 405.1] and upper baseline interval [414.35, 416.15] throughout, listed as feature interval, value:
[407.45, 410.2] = 0.20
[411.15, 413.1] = 0.02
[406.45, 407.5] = 0.01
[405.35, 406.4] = -0.01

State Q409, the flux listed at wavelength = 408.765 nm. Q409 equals 25.39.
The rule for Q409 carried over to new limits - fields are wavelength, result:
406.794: 24.5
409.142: 24.11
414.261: 24.65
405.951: 25.79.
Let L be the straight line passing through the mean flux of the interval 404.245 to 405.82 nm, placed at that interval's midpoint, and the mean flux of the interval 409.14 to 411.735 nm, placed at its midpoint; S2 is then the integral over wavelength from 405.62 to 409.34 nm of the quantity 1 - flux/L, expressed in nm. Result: -0.211 nm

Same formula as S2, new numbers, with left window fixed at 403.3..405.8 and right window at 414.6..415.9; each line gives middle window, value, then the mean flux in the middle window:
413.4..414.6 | 0.03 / 24.8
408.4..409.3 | 0.03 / 24.7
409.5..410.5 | 0.27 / 18.7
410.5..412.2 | 0.09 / 24.1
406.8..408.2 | 0.01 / 25.4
